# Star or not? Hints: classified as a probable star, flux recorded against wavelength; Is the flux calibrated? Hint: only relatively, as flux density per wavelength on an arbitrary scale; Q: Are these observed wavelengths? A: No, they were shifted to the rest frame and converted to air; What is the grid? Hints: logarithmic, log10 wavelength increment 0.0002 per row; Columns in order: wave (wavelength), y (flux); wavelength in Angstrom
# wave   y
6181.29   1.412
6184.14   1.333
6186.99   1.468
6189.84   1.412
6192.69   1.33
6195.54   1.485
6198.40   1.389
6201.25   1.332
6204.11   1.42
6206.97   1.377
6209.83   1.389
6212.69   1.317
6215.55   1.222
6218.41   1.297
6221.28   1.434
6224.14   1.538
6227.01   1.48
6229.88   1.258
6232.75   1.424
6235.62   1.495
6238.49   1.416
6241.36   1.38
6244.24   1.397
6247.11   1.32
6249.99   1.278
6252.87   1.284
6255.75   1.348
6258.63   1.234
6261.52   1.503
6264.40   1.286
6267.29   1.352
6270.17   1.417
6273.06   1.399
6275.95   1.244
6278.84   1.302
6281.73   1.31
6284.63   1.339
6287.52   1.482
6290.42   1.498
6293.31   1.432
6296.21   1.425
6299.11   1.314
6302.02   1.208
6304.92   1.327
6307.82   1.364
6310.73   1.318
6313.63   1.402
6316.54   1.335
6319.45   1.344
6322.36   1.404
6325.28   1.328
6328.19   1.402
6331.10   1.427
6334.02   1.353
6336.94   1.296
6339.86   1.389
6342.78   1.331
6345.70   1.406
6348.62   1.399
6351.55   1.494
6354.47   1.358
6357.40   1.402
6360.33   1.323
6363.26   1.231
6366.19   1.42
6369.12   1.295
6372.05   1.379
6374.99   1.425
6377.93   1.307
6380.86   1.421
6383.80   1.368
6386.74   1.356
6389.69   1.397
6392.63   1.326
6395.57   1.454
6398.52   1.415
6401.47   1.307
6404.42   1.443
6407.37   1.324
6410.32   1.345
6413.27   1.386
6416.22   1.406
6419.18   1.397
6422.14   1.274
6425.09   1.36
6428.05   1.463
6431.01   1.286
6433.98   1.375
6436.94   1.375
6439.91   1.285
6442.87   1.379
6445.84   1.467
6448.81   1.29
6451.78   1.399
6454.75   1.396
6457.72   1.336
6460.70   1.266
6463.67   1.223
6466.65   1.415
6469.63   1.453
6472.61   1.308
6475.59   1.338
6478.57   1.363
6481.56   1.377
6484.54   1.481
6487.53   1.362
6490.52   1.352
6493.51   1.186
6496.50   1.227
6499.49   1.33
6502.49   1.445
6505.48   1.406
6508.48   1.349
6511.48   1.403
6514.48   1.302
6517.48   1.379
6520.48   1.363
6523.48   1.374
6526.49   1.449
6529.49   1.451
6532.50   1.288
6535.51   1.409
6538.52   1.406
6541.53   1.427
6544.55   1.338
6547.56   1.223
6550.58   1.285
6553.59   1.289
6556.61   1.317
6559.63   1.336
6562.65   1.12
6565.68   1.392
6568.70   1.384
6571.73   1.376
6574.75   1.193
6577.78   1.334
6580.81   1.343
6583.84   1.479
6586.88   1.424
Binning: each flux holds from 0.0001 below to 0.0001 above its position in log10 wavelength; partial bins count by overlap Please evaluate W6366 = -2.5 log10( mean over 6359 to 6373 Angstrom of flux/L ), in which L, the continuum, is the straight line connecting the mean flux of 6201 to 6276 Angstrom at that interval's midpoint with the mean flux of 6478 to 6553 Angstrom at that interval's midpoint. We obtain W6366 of 0.03 mag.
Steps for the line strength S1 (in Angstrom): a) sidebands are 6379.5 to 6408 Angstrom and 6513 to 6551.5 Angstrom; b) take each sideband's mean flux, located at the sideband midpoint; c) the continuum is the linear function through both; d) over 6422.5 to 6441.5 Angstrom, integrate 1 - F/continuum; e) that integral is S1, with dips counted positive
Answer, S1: 0.33 Angstrom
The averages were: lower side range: 1.38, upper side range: 1.36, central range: 1.35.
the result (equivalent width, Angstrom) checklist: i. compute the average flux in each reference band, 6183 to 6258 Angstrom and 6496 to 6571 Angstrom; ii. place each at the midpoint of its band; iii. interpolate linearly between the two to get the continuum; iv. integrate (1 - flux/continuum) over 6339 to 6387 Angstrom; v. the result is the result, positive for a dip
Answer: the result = -0.2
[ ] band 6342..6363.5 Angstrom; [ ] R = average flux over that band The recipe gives 1.38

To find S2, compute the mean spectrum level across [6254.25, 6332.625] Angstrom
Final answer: 1.36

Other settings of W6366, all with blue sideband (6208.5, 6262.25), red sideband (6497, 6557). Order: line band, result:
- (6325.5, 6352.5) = -0.02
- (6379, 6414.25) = -0.01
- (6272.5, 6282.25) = 0.05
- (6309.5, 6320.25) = 0.01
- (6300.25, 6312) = 0.05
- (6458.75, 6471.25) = 0.02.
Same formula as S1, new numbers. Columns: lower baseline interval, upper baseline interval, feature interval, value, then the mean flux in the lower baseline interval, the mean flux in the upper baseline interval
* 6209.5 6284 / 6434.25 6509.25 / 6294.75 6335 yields 0.1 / 1.36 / 1.35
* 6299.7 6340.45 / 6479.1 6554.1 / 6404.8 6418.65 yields -0.2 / 1.35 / 1.36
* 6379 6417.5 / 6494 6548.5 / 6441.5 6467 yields 0.4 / 1.38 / 1.36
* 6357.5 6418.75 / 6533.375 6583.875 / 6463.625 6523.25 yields -0.6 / 1.37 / 1.33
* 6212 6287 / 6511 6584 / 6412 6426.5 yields -0.2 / 1.36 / 1.34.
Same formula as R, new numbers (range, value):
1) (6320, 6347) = 1.37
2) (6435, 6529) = 1.36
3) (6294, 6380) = 1.36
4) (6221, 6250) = 1.41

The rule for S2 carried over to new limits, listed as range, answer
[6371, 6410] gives 1.38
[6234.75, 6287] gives 1.35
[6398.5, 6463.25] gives 1.36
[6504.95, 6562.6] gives 1.35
